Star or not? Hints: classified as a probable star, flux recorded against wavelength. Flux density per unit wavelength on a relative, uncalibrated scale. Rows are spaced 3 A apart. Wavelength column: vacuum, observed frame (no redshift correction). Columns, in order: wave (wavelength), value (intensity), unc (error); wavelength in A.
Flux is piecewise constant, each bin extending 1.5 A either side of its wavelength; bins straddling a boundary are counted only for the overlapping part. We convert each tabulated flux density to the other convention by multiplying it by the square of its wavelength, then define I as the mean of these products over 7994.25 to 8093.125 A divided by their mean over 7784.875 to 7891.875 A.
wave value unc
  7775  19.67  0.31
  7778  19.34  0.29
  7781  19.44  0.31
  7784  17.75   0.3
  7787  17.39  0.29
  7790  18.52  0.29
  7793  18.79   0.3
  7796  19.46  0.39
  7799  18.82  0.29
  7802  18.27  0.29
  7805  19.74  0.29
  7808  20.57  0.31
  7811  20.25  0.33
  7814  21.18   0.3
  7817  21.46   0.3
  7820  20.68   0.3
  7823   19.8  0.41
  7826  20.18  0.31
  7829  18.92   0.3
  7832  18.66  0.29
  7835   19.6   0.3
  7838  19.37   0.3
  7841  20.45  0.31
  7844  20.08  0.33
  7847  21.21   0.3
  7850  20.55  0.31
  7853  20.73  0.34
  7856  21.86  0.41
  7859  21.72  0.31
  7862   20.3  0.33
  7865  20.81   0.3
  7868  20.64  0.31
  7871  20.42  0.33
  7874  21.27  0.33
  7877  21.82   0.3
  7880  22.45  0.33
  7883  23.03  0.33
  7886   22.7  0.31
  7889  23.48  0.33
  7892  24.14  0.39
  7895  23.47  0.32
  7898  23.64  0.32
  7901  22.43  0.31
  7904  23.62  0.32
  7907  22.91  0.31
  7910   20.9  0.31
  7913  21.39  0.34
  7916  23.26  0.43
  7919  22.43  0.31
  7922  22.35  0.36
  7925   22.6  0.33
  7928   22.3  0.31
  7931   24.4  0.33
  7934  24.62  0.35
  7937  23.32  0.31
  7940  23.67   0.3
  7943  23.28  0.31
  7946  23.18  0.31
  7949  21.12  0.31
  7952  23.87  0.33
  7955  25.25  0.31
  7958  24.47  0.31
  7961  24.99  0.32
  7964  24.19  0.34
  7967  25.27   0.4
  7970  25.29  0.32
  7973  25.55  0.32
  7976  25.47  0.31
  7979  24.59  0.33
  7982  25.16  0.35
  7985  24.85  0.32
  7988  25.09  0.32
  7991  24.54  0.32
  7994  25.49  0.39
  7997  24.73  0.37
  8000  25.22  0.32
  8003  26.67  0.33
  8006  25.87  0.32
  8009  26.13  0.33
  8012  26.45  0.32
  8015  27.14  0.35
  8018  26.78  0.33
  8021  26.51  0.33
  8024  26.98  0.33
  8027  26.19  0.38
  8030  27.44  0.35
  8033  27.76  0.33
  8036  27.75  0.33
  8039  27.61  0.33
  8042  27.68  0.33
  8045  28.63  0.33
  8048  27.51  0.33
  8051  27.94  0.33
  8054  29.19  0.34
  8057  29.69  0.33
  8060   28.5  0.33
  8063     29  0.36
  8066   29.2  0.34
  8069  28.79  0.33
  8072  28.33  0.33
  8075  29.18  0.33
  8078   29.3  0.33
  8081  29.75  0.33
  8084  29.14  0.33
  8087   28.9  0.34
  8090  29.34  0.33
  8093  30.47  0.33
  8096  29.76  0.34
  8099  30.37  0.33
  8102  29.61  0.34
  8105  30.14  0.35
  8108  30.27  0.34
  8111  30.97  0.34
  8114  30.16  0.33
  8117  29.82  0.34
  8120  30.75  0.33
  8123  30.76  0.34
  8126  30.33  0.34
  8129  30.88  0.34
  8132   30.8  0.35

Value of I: 1.43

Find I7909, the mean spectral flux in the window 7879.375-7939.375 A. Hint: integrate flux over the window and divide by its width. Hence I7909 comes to 23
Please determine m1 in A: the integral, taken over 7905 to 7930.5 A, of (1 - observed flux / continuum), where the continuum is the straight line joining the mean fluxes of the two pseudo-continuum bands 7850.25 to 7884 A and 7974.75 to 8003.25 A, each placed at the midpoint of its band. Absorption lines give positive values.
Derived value 0.6 A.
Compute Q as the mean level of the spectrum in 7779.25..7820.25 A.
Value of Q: 19.4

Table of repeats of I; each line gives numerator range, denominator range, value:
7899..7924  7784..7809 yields 1.23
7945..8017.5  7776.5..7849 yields 1.34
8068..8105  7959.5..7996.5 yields 1.21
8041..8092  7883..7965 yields 1.29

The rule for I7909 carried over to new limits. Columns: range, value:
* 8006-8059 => 27.5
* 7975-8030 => 25.8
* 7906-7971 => 23.4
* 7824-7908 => 21.4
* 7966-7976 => 25.4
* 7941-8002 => 24.6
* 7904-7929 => 22.3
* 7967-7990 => 25.1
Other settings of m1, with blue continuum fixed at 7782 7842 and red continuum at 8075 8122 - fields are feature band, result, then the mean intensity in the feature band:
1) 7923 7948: 0.6 A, 23.4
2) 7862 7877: 0.5 A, 20.8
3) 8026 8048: 0.0 A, 27.6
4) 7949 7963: 0.3 A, 24.3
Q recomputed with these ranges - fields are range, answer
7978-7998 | 24.9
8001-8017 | 26.4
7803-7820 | 20.6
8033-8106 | 29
